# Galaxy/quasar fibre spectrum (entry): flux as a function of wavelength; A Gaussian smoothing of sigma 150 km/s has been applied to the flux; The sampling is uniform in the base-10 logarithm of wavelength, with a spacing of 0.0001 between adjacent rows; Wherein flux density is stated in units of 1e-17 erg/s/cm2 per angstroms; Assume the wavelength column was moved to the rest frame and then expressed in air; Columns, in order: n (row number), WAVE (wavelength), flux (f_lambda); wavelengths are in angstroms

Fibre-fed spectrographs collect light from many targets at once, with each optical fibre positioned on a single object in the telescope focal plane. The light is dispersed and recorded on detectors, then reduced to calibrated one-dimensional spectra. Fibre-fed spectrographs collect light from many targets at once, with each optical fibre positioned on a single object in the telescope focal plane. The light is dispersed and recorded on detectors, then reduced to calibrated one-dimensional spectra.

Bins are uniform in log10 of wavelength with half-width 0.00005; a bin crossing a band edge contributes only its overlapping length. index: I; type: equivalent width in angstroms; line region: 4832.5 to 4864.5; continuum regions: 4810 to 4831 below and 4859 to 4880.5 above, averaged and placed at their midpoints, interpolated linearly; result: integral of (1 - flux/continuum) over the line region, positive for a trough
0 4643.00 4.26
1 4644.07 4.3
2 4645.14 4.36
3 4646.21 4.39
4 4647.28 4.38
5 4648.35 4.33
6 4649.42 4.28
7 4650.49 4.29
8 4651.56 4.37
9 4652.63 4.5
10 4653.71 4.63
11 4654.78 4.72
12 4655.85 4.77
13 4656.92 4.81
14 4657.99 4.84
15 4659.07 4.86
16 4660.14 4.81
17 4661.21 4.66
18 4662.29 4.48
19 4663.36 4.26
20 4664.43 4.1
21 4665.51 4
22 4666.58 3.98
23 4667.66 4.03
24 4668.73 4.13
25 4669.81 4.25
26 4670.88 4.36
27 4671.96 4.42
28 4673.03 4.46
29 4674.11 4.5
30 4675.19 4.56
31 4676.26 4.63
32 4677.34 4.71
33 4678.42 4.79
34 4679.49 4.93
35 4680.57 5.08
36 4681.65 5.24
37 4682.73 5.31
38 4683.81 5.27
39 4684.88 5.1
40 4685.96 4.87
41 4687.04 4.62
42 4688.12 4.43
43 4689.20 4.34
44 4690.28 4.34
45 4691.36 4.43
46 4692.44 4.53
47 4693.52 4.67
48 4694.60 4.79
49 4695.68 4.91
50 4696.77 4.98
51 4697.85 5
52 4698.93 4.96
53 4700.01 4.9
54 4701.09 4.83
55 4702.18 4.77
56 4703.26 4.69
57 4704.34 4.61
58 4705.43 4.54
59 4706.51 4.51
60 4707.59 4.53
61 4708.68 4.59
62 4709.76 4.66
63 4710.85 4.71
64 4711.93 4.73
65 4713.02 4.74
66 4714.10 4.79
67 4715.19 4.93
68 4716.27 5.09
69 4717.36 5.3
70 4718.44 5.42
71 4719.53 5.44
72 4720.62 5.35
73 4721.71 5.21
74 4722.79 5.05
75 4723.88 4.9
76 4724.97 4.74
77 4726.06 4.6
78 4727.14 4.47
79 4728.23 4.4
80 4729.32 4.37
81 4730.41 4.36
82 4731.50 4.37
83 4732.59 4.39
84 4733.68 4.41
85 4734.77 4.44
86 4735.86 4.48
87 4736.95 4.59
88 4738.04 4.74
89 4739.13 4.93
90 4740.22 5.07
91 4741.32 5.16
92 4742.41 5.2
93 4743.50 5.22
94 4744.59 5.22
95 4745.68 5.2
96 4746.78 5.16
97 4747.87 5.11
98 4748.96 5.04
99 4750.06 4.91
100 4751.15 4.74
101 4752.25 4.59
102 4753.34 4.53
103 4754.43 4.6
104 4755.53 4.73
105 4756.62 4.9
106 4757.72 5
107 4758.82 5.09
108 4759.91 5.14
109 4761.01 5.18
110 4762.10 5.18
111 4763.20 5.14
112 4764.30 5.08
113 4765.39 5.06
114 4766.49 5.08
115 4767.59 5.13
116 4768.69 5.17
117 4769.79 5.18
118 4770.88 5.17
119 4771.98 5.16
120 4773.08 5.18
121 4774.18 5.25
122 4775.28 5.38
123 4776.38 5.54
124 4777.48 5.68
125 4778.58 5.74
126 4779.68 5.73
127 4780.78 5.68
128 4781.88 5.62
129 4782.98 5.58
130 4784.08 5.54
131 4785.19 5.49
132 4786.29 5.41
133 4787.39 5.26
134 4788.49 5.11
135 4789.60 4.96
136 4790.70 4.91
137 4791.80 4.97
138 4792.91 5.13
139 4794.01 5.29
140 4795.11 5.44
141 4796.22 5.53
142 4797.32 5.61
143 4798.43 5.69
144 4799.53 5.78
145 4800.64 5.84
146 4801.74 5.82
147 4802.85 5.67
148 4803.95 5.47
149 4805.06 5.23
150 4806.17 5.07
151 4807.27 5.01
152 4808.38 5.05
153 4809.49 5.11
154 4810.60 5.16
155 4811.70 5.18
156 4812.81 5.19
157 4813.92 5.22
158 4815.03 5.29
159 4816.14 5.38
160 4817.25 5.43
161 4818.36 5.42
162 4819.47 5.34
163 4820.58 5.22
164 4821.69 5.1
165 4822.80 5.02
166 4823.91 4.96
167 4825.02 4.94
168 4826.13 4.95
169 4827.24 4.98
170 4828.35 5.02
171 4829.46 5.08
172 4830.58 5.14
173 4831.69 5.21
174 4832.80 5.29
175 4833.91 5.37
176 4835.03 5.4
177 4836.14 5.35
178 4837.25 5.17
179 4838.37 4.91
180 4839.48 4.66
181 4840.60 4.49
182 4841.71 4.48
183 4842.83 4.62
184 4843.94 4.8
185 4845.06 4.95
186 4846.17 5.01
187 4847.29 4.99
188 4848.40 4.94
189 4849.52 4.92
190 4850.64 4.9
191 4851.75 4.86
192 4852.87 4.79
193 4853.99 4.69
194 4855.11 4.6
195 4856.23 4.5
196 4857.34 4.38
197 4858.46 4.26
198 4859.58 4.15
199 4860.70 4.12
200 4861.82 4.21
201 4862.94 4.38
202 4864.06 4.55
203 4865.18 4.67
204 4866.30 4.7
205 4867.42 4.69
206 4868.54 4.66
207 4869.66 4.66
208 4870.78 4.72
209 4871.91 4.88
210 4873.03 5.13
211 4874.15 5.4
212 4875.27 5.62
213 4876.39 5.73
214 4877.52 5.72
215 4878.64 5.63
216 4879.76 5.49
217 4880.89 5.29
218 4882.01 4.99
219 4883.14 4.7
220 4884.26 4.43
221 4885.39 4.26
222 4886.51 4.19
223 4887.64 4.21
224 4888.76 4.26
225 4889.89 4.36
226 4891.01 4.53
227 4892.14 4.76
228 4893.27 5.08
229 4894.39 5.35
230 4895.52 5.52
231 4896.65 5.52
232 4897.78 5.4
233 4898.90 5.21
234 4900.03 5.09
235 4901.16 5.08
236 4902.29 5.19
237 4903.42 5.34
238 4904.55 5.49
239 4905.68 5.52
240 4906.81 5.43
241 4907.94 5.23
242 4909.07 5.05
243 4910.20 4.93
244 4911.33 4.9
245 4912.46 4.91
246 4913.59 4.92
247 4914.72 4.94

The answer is 1.7 angstroms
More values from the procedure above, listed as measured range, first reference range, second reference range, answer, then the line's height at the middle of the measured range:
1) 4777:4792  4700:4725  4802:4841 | -1.0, 5.07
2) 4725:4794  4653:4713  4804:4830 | -1.3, 4.94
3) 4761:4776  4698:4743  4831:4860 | -1.1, 4.8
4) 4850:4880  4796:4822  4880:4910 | 1.8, 5.12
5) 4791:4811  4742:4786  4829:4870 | -1.5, 5.01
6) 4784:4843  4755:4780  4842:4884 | -2.1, 5.03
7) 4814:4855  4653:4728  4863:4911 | -0.8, 4.93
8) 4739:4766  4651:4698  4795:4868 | -1.1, 4.82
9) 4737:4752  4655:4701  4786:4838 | -0.2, 4.95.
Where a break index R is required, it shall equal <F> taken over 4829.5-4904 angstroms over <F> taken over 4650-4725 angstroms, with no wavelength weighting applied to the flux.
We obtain 1.04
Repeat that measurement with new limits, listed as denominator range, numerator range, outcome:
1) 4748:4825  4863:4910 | 0.96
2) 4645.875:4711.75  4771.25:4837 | 1.15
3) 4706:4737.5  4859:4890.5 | 1.01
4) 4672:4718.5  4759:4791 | 1.11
